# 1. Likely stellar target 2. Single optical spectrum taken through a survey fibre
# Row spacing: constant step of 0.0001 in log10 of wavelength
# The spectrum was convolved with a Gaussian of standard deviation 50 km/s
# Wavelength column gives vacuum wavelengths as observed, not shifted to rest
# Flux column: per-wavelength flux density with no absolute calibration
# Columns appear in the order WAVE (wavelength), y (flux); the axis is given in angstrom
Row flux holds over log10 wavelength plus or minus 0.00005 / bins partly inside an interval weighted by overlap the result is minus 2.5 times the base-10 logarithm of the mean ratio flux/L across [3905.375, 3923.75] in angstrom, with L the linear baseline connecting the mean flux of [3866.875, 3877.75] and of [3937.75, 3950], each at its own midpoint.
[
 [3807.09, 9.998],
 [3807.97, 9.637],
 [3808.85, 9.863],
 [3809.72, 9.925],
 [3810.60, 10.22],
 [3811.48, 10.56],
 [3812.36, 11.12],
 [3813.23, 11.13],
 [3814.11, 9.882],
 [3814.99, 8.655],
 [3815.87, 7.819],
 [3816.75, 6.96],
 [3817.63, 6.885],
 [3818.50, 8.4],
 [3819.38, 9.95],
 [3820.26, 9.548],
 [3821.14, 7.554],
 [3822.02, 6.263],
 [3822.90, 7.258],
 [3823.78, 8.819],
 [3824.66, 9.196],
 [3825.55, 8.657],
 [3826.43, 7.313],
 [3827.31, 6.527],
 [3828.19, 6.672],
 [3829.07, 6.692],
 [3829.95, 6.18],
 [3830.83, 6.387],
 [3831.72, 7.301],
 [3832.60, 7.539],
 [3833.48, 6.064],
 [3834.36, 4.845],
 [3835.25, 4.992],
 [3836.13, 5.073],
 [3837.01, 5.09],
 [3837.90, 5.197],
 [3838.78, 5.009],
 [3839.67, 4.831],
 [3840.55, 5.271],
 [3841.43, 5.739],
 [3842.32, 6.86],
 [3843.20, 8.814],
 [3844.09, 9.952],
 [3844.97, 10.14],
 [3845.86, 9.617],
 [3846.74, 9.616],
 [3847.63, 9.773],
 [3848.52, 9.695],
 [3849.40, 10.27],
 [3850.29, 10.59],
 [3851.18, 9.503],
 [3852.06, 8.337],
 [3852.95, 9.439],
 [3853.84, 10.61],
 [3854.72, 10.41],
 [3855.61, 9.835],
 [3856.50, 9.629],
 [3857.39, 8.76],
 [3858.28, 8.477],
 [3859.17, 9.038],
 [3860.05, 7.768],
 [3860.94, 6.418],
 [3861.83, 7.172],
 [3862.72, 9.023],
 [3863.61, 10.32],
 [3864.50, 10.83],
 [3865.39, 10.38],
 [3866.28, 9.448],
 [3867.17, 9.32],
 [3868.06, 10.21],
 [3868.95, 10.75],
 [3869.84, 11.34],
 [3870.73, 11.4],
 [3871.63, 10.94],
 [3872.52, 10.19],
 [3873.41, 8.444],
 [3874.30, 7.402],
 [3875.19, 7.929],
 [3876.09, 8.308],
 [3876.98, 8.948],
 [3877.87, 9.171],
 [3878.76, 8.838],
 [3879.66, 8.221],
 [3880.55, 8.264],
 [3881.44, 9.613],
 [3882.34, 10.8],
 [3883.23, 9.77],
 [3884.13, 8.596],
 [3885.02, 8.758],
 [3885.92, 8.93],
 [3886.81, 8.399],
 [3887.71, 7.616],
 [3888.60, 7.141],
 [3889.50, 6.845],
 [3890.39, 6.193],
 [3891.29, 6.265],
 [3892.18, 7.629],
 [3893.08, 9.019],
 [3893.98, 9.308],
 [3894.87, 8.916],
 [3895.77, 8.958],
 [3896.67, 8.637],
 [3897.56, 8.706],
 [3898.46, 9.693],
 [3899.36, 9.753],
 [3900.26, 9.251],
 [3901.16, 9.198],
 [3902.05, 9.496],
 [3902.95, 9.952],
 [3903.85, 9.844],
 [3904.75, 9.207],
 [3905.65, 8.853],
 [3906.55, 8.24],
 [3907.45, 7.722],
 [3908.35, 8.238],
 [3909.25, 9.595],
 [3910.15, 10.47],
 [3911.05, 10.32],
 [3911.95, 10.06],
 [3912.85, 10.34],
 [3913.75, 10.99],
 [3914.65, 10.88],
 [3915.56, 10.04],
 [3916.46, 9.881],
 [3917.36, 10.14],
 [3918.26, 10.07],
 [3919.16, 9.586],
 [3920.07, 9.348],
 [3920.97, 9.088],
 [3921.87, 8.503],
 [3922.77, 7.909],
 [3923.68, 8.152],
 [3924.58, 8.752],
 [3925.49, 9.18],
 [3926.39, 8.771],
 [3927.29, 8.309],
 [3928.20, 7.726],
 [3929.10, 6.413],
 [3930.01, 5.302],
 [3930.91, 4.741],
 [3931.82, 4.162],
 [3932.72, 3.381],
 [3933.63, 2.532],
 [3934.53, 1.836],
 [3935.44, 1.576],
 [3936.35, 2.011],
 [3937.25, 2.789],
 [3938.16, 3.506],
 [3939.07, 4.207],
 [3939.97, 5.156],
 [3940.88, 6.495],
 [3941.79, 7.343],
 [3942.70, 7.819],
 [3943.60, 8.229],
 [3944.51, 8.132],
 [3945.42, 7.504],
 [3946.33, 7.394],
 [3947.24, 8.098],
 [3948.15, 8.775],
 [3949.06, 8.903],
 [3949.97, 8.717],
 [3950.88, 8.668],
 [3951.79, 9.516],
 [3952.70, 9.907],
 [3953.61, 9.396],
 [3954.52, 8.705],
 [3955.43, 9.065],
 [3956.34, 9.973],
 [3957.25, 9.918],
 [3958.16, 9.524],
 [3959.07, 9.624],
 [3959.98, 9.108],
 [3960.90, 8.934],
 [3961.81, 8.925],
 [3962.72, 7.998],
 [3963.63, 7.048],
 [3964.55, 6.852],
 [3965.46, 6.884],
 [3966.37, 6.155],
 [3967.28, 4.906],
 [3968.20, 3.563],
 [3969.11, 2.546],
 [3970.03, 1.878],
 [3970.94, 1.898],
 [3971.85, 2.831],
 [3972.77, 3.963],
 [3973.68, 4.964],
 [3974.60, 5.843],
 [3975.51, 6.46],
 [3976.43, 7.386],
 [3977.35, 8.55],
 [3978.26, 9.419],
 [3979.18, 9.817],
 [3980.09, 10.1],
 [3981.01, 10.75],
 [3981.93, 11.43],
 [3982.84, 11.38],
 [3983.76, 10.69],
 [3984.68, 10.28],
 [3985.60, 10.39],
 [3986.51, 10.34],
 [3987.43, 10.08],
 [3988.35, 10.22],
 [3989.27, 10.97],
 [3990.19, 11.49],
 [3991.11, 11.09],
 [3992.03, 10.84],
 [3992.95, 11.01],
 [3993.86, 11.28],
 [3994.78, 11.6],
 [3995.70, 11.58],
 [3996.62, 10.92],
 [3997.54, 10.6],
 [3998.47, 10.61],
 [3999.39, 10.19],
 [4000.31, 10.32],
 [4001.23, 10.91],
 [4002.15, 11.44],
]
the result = -0.17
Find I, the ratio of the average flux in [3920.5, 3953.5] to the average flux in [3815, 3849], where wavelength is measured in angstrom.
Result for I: 0.91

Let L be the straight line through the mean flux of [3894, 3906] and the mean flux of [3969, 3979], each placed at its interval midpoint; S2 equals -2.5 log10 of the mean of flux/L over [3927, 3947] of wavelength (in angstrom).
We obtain 0.33 mag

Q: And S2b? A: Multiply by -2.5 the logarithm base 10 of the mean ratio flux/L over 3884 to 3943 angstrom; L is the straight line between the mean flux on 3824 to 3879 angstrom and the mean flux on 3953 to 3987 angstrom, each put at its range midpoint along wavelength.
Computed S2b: 0.03 mag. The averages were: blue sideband 8.37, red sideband 7.78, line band 7.82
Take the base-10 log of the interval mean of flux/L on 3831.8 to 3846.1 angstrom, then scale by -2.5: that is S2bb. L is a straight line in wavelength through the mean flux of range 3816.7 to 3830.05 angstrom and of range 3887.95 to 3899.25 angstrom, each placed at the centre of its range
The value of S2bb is 0.20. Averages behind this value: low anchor 7.74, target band 6.54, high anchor 8.15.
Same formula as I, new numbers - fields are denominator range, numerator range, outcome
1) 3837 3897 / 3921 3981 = 0.78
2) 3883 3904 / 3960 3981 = 0.74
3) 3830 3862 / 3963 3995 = 1.03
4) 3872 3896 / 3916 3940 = 0.76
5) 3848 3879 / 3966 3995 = 0.88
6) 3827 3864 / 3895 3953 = 1.01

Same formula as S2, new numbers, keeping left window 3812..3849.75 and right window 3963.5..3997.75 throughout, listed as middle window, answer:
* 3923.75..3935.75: 0.38 mag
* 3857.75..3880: -0.18 mag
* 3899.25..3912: -0.16 mag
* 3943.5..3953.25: -0.04 mag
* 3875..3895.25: -0.07 mag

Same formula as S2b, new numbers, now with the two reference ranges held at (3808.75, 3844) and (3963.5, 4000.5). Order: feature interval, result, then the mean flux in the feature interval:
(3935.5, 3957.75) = 0.124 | 7.41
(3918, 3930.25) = -0.032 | 8.39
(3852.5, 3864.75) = -0.176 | 9.09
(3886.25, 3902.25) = -0.056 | 8.38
